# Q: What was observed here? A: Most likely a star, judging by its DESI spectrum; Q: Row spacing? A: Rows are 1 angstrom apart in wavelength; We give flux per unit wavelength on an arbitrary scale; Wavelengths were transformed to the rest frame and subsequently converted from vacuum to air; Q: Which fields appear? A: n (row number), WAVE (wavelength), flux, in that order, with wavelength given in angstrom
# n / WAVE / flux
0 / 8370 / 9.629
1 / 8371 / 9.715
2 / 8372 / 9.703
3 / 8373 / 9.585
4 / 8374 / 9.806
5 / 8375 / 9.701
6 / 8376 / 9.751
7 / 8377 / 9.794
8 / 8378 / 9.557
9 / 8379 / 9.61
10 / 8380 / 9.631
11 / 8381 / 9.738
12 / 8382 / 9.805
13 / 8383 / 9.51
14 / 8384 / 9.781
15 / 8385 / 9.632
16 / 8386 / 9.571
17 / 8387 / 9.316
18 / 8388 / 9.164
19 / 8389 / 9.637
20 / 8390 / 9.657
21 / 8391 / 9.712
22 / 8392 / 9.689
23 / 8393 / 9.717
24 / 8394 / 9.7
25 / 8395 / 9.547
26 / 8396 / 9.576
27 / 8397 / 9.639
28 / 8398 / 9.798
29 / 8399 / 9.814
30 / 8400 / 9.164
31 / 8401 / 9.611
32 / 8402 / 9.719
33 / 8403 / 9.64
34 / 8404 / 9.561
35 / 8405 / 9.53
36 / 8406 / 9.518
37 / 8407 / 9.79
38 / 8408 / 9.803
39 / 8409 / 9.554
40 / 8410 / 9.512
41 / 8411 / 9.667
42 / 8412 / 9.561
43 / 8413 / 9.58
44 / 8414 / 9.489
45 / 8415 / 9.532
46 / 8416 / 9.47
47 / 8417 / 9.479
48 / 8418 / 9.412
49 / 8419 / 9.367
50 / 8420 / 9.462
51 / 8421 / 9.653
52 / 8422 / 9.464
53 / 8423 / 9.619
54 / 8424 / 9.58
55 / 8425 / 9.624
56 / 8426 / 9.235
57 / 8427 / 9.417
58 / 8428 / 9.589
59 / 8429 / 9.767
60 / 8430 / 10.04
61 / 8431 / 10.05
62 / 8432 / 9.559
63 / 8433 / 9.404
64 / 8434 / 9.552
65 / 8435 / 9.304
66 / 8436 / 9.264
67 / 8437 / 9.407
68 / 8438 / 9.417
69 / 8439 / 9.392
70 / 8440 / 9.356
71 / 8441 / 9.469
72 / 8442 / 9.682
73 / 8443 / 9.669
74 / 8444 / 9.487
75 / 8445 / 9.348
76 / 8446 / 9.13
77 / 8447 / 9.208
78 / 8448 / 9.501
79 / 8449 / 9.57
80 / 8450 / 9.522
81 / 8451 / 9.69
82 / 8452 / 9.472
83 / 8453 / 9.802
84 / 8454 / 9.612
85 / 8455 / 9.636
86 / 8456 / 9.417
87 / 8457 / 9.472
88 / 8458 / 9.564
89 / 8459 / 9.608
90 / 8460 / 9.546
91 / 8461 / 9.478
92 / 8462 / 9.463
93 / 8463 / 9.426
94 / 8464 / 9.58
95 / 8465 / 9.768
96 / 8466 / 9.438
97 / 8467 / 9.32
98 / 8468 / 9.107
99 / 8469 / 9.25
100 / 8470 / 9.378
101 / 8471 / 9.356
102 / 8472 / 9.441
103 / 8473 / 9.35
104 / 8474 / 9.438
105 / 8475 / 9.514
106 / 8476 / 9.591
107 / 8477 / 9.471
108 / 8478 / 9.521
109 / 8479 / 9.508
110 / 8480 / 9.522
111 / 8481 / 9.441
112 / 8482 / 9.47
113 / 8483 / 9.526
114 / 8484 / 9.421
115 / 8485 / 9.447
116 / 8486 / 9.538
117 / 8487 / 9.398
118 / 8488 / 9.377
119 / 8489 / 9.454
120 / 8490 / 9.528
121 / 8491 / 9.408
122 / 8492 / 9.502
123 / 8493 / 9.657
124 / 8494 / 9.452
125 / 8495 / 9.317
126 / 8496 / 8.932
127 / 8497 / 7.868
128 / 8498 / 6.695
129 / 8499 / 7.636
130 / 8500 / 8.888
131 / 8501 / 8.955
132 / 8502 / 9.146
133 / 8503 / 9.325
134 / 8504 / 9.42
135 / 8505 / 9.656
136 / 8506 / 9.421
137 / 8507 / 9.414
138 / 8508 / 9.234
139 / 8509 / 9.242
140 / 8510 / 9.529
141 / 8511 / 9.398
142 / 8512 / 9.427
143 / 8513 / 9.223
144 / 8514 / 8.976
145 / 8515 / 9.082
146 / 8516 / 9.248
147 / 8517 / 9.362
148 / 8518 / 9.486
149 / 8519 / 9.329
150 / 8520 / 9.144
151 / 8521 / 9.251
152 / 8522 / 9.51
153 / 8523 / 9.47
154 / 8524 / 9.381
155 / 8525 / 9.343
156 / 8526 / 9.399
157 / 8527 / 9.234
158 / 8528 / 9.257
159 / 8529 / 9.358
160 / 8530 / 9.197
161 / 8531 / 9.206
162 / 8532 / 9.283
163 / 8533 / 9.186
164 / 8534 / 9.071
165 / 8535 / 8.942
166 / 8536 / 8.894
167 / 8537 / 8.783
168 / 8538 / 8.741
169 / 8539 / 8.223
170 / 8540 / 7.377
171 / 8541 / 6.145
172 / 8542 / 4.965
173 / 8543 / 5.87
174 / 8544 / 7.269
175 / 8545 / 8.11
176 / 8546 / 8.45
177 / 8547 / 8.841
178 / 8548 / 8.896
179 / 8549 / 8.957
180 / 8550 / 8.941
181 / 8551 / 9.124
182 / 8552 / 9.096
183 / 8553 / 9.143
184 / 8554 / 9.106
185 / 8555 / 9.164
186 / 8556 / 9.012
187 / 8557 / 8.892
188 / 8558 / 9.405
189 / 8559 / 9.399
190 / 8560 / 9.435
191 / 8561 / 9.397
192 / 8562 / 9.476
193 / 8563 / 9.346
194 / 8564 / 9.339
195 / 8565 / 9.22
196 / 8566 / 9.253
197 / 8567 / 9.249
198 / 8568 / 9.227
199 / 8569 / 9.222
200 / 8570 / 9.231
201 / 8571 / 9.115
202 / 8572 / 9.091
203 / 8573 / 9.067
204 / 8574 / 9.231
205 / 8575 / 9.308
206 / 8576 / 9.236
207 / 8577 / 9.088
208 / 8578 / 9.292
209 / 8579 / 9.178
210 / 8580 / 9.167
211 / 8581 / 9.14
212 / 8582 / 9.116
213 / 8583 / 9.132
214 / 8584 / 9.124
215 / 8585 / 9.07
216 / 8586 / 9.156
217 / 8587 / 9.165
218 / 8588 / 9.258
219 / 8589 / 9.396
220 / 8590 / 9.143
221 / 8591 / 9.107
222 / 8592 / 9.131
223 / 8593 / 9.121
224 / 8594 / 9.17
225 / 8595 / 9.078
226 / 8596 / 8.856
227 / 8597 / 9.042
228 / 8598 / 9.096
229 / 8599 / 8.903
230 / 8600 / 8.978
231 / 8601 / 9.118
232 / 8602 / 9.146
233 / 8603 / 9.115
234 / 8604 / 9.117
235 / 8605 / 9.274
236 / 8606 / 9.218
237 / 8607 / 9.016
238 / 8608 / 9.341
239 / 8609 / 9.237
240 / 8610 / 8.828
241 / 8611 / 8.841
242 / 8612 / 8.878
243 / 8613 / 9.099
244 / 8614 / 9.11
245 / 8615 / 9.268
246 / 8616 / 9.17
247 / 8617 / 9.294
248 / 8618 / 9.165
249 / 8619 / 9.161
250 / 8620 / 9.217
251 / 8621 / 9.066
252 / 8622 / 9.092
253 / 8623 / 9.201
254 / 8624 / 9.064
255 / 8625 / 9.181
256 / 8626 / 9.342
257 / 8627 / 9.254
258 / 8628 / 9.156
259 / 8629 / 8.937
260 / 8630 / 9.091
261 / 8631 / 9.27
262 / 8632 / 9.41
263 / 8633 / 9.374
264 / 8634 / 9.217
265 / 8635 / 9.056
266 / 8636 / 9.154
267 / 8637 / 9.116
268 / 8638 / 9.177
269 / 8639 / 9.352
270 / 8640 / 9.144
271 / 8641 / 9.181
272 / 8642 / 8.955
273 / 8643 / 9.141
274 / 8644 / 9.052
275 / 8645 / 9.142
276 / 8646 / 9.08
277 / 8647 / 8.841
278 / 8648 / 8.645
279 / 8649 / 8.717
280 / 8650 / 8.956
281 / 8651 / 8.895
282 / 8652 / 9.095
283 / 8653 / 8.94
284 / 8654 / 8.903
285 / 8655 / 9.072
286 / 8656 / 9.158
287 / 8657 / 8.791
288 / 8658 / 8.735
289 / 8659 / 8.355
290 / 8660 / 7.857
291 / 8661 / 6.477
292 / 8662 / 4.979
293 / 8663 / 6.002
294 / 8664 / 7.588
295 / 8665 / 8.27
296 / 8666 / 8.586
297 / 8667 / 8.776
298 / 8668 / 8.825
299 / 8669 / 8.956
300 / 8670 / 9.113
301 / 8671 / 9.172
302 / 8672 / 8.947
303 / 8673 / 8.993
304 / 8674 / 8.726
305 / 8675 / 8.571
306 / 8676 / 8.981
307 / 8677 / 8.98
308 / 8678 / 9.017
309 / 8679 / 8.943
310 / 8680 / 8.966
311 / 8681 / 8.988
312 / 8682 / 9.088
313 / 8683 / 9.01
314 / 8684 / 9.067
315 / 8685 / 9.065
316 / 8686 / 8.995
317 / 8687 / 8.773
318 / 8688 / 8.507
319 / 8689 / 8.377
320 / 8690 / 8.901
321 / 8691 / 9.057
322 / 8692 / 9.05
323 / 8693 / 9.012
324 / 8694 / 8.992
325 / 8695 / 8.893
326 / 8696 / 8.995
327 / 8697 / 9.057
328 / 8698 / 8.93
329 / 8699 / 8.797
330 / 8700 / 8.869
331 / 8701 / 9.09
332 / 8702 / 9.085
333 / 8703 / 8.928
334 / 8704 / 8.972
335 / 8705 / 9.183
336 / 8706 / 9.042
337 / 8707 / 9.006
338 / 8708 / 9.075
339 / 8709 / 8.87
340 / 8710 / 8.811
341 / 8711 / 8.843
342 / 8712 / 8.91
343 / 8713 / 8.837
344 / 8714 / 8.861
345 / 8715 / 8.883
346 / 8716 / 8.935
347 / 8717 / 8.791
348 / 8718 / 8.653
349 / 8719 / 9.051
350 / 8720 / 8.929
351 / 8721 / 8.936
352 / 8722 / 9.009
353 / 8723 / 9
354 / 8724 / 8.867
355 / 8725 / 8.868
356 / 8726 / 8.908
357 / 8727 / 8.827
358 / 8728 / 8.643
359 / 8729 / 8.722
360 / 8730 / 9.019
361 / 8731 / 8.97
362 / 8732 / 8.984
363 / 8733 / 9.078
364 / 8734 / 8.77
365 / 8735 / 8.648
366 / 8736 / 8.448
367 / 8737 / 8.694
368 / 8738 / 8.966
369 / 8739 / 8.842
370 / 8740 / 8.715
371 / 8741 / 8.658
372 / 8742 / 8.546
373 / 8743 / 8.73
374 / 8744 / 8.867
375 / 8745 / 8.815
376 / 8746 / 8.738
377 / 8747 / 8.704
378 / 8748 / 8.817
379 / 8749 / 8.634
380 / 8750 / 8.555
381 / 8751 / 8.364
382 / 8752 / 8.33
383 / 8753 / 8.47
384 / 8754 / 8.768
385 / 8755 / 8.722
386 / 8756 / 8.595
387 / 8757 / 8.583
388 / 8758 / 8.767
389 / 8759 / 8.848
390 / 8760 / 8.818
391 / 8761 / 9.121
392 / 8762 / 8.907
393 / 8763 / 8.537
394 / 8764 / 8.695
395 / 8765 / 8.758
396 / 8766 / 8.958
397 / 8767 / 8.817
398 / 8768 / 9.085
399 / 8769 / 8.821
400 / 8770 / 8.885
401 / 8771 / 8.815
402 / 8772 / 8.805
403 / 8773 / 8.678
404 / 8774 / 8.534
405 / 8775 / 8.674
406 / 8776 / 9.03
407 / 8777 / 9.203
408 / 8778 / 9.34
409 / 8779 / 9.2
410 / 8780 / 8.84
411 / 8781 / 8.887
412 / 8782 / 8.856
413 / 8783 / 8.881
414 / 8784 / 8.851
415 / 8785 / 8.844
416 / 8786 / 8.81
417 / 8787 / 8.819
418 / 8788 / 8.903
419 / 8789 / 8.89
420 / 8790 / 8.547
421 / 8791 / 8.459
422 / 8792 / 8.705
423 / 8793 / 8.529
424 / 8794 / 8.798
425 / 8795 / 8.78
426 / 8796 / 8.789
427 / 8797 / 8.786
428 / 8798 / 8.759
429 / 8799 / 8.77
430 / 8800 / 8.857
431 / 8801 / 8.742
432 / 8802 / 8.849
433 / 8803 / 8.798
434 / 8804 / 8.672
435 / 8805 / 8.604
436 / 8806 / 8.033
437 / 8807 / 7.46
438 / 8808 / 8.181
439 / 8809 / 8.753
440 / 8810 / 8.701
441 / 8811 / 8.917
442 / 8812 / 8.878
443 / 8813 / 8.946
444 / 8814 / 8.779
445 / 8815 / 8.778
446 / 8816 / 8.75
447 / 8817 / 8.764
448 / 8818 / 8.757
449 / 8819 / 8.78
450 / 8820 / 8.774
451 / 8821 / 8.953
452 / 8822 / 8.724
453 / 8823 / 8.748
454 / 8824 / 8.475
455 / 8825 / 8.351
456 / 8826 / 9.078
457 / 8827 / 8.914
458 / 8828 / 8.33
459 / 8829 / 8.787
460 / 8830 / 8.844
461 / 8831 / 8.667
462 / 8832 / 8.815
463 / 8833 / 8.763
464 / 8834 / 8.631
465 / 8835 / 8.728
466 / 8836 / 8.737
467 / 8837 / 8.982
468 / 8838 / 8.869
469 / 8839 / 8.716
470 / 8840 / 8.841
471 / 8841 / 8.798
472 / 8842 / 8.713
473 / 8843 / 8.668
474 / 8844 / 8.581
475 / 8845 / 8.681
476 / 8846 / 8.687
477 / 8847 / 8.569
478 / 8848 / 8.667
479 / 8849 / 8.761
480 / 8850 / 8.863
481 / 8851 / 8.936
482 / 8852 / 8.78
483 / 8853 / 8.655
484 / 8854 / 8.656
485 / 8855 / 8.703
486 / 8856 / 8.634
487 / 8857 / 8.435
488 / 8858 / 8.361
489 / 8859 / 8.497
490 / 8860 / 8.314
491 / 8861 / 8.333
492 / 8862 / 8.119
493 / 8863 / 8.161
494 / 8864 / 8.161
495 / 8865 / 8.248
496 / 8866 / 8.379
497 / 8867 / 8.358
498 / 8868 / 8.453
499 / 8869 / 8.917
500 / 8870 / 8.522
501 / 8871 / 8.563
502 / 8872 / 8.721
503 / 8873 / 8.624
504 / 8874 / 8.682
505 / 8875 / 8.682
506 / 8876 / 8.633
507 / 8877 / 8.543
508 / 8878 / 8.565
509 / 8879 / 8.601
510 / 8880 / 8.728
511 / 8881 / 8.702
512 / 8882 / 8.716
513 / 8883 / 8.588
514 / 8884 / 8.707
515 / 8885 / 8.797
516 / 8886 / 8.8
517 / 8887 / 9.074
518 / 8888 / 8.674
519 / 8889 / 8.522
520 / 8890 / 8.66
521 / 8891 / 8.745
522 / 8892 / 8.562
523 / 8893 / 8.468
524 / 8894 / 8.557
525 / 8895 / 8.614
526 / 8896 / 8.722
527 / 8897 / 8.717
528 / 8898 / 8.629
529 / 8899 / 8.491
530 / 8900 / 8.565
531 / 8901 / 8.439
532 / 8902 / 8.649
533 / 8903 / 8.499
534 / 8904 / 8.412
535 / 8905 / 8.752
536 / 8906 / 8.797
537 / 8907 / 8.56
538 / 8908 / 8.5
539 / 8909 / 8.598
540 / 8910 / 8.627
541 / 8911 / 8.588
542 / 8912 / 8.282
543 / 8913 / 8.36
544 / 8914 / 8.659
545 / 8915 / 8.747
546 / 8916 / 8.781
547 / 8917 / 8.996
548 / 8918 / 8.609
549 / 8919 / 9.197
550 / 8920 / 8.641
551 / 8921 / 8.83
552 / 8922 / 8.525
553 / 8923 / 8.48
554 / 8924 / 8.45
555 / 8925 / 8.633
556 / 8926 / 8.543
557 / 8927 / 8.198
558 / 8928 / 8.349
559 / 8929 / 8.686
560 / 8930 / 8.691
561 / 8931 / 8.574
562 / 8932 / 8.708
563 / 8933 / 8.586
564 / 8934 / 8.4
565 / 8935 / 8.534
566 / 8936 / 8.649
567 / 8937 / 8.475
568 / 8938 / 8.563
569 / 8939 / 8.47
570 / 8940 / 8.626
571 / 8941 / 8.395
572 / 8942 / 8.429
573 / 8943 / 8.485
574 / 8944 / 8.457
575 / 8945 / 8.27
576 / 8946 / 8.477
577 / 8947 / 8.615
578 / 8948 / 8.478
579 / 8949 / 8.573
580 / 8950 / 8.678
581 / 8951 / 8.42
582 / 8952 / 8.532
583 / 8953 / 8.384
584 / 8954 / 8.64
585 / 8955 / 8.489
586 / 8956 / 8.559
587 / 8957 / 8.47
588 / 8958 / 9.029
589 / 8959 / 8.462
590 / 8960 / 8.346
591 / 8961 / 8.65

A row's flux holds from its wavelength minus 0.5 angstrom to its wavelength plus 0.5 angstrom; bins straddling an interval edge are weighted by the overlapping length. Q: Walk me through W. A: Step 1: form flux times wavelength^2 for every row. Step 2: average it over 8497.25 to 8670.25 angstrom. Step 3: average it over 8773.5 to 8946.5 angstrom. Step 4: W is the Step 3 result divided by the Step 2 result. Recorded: 1.03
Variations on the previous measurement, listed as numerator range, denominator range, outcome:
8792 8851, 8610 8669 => 1.03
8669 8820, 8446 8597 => 1.02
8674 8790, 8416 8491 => 1.00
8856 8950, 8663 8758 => 1.02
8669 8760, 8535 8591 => 1.04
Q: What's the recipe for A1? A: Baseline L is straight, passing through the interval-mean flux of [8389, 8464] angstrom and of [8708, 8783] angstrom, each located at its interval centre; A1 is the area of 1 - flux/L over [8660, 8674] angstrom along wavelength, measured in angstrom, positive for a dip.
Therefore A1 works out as 1.44 angstrom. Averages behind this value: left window 9.55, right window 8.81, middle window 8.07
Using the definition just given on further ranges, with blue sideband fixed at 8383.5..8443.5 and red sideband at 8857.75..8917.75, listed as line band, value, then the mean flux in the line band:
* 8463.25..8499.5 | 0.6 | 9.27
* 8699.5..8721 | 0.0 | 8.93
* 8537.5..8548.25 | 2.1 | 7.5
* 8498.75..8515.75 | 0.3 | 9.2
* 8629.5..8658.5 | 0.1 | 9.06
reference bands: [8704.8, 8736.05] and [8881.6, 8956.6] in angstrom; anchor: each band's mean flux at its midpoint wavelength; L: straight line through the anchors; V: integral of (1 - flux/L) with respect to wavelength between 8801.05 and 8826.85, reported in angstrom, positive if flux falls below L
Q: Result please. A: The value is 0.2 angstrom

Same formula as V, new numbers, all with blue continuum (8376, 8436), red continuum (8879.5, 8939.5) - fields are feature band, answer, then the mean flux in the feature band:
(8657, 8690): 2.08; 8.5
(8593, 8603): 0.18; 9.05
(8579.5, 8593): 0.12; 9.16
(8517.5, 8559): 2.60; 8.75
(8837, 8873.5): 0.57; 8.59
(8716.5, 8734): 0.16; 8.89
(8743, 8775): 0.62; 8.73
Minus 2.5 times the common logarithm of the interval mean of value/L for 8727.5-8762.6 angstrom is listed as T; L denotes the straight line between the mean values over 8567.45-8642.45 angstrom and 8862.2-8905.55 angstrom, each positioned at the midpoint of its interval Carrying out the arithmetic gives 0.016 mag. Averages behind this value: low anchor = 9.15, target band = 8.74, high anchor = 8.59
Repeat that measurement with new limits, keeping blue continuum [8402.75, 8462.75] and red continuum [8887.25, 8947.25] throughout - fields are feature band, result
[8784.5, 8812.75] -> 0.02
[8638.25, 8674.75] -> 0.06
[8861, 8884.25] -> 0.02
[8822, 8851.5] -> 0.00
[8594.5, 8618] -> 0.01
